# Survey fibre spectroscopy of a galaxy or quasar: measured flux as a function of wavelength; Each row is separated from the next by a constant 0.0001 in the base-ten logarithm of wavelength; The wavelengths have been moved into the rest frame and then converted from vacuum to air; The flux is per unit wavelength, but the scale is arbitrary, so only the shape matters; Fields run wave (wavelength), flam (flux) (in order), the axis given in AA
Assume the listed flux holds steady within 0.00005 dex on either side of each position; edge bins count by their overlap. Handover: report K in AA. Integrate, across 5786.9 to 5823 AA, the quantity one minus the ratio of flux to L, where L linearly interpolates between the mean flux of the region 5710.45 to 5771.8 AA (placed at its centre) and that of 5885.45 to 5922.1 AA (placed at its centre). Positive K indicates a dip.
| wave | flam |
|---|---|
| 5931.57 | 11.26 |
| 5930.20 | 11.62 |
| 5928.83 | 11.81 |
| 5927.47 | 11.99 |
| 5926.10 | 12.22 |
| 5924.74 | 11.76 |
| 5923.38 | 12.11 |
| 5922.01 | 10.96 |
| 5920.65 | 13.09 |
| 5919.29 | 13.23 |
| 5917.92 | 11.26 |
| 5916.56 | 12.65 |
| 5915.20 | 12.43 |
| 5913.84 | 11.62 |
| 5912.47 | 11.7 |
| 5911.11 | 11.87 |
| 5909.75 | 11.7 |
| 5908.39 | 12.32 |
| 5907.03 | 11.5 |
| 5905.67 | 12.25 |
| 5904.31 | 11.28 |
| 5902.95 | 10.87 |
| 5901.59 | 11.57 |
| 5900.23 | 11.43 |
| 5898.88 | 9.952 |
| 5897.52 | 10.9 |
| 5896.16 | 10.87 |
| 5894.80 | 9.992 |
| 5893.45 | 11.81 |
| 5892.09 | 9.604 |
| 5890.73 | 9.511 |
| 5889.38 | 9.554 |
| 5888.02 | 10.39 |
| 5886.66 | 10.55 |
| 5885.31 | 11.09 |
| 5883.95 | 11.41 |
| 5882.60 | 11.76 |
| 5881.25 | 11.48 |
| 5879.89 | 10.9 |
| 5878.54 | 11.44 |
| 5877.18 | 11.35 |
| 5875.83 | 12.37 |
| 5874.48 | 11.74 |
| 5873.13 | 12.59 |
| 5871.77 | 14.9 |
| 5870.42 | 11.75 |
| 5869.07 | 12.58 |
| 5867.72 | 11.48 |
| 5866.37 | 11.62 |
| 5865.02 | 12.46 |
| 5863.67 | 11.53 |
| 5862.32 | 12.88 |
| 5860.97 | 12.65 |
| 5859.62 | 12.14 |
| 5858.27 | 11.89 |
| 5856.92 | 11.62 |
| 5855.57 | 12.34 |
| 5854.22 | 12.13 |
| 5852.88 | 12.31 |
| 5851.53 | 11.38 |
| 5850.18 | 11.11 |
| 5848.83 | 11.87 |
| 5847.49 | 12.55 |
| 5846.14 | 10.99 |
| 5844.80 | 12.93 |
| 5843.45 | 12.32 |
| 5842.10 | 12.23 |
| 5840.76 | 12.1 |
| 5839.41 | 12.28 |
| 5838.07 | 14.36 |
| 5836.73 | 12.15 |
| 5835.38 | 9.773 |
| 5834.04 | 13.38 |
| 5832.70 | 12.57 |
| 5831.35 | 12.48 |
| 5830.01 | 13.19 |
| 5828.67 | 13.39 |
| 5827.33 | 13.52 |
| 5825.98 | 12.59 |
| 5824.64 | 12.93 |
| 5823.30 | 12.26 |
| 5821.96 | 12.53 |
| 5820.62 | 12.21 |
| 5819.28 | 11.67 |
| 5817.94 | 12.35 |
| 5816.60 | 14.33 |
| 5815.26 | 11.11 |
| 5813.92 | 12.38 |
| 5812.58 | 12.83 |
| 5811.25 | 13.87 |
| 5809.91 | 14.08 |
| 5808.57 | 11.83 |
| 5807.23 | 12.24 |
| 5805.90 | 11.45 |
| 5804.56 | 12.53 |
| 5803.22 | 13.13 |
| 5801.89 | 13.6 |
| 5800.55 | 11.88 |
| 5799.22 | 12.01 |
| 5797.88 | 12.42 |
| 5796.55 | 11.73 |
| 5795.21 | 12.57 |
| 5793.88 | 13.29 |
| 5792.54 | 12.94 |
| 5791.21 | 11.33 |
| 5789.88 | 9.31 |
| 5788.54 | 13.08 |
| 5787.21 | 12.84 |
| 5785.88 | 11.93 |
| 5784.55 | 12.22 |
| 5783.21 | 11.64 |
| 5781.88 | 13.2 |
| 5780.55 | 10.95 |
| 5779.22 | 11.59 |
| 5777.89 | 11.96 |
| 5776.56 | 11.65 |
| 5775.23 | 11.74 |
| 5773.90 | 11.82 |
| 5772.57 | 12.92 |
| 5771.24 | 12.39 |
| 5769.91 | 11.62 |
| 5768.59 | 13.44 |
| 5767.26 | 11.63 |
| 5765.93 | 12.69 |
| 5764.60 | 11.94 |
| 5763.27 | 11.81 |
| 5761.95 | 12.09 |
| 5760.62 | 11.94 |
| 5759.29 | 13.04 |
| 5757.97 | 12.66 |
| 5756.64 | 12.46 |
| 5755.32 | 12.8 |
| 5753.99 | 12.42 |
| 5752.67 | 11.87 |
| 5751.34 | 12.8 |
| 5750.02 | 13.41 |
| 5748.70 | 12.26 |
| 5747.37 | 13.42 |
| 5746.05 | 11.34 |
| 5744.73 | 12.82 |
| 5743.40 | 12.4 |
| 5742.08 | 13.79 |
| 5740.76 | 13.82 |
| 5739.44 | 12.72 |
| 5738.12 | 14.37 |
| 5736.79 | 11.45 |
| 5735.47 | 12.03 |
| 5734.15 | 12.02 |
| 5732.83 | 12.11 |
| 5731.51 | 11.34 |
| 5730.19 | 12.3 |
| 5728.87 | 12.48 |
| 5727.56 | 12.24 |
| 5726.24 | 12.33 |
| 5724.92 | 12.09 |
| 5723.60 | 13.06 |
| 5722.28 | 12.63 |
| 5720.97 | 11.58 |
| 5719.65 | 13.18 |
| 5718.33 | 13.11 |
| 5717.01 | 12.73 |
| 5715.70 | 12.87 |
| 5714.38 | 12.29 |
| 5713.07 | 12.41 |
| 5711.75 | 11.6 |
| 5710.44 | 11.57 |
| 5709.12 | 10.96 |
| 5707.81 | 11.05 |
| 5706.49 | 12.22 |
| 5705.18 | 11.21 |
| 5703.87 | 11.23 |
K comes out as -1.3 AA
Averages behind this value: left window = 12.5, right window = 11.3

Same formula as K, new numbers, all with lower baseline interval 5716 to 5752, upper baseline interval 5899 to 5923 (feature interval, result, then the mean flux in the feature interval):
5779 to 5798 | 0.4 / 12.1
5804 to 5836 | -0.9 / 12.6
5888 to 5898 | 1.3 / 10.3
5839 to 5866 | 0.0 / 12.1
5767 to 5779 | 0.3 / 12.1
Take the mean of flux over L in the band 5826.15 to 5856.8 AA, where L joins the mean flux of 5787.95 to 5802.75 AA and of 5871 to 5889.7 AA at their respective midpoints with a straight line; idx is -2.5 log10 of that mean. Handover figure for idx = -0.04 mag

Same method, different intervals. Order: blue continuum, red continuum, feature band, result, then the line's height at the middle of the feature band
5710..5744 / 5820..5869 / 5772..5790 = 0.04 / 12.4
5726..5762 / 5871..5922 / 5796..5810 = -0.02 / 12.1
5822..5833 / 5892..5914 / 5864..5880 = -0.02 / 11.9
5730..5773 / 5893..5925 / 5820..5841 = -0.05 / 12.1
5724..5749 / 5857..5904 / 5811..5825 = -0.06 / 11.9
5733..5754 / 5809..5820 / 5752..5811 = 0.04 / 12.7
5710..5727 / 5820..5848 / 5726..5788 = 0.01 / 12.5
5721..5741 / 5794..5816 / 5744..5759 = -0.01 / 12.4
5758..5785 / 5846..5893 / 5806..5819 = -0.07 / 11.9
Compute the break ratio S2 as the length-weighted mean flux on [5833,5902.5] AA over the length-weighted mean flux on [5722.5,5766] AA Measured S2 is 0.9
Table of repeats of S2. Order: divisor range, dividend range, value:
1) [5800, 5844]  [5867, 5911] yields 0.90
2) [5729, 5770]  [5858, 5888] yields 0.95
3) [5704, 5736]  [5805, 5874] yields 1.02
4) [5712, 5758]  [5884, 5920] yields 0.89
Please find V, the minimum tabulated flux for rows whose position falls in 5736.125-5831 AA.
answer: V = 9.31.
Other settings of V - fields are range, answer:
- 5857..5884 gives 10.9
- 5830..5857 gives 9.773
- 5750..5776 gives 11.62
